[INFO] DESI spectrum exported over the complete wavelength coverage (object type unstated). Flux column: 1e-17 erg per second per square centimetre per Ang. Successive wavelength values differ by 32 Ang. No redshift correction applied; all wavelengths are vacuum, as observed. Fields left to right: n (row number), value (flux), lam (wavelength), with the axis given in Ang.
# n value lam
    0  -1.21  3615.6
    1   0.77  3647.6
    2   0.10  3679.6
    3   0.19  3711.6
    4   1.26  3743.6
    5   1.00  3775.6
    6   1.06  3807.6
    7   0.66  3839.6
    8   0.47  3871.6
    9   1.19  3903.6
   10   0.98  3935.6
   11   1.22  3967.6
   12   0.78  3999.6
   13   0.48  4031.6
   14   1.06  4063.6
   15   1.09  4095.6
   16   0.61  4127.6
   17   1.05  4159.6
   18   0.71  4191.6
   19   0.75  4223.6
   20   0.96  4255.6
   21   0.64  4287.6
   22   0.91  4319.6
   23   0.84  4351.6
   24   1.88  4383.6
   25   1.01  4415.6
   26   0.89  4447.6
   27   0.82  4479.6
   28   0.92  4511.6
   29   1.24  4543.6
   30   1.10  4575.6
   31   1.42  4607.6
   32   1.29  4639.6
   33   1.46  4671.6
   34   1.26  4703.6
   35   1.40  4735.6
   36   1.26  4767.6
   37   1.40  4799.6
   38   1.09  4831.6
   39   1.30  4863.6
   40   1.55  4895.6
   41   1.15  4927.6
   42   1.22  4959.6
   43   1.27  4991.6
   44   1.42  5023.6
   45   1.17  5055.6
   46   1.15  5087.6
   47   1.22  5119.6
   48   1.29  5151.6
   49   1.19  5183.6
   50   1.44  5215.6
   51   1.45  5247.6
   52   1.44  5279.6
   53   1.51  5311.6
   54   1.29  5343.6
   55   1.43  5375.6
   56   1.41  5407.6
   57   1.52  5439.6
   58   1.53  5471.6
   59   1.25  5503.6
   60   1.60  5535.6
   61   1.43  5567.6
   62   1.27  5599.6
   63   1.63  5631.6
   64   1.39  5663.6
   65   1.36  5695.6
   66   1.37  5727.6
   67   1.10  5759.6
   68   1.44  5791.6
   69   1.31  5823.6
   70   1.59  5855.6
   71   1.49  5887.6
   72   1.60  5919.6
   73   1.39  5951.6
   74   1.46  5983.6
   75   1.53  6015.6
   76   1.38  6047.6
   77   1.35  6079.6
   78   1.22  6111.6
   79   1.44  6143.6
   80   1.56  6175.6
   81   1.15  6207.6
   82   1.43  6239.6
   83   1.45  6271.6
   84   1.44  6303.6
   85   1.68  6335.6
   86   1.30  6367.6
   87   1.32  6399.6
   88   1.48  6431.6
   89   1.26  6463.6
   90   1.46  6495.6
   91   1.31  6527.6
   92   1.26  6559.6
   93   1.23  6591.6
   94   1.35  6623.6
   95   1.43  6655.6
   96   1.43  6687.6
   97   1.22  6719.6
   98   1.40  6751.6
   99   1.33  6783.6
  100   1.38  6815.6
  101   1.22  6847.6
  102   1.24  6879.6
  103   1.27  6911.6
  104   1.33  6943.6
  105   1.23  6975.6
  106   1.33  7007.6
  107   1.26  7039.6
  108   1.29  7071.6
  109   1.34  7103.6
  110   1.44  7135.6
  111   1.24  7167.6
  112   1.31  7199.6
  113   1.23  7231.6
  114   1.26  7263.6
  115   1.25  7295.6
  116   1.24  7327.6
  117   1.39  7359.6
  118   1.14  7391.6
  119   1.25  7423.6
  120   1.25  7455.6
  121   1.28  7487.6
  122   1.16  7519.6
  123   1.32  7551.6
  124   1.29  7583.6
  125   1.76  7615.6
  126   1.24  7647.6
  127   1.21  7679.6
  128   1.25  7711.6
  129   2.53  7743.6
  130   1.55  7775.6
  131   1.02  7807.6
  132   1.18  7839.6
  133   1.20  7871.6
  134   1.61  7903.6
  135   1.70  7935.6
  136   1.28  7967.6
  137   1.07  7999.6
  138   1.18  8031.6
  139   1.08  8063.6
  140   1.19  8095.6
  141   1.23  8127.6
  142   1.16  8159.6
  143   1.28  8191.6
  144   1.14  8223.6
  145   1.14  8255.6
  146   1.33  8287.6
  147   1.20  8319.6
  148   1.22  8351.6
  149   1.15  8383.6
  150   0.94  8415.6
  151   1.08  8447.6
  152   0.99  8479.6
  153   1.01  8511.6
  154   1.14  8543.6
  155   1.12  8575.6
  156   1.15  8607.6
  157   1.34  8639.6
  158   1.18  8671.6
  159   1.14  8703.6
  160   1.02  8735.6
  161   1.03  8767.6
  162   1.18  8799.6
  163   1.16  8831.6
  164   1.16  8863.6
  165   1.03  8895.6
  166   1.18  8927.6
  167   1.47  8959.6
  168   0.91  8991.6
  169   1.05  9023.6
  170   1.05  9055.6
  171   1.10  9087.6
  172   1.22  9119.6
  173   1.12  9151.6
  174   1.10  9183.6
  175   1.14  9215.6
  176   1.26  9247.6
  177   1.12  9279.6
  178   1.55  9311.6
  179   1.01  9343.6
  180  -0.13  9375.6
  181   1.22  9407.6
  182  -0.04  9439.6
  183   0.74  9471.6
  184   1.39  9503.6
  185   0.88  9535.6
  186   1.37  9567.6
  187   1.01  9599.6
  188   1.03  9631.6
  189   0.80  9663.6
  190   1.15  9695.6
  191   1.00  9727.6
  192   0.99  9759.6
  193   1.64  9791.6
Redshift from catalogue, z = 0.180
